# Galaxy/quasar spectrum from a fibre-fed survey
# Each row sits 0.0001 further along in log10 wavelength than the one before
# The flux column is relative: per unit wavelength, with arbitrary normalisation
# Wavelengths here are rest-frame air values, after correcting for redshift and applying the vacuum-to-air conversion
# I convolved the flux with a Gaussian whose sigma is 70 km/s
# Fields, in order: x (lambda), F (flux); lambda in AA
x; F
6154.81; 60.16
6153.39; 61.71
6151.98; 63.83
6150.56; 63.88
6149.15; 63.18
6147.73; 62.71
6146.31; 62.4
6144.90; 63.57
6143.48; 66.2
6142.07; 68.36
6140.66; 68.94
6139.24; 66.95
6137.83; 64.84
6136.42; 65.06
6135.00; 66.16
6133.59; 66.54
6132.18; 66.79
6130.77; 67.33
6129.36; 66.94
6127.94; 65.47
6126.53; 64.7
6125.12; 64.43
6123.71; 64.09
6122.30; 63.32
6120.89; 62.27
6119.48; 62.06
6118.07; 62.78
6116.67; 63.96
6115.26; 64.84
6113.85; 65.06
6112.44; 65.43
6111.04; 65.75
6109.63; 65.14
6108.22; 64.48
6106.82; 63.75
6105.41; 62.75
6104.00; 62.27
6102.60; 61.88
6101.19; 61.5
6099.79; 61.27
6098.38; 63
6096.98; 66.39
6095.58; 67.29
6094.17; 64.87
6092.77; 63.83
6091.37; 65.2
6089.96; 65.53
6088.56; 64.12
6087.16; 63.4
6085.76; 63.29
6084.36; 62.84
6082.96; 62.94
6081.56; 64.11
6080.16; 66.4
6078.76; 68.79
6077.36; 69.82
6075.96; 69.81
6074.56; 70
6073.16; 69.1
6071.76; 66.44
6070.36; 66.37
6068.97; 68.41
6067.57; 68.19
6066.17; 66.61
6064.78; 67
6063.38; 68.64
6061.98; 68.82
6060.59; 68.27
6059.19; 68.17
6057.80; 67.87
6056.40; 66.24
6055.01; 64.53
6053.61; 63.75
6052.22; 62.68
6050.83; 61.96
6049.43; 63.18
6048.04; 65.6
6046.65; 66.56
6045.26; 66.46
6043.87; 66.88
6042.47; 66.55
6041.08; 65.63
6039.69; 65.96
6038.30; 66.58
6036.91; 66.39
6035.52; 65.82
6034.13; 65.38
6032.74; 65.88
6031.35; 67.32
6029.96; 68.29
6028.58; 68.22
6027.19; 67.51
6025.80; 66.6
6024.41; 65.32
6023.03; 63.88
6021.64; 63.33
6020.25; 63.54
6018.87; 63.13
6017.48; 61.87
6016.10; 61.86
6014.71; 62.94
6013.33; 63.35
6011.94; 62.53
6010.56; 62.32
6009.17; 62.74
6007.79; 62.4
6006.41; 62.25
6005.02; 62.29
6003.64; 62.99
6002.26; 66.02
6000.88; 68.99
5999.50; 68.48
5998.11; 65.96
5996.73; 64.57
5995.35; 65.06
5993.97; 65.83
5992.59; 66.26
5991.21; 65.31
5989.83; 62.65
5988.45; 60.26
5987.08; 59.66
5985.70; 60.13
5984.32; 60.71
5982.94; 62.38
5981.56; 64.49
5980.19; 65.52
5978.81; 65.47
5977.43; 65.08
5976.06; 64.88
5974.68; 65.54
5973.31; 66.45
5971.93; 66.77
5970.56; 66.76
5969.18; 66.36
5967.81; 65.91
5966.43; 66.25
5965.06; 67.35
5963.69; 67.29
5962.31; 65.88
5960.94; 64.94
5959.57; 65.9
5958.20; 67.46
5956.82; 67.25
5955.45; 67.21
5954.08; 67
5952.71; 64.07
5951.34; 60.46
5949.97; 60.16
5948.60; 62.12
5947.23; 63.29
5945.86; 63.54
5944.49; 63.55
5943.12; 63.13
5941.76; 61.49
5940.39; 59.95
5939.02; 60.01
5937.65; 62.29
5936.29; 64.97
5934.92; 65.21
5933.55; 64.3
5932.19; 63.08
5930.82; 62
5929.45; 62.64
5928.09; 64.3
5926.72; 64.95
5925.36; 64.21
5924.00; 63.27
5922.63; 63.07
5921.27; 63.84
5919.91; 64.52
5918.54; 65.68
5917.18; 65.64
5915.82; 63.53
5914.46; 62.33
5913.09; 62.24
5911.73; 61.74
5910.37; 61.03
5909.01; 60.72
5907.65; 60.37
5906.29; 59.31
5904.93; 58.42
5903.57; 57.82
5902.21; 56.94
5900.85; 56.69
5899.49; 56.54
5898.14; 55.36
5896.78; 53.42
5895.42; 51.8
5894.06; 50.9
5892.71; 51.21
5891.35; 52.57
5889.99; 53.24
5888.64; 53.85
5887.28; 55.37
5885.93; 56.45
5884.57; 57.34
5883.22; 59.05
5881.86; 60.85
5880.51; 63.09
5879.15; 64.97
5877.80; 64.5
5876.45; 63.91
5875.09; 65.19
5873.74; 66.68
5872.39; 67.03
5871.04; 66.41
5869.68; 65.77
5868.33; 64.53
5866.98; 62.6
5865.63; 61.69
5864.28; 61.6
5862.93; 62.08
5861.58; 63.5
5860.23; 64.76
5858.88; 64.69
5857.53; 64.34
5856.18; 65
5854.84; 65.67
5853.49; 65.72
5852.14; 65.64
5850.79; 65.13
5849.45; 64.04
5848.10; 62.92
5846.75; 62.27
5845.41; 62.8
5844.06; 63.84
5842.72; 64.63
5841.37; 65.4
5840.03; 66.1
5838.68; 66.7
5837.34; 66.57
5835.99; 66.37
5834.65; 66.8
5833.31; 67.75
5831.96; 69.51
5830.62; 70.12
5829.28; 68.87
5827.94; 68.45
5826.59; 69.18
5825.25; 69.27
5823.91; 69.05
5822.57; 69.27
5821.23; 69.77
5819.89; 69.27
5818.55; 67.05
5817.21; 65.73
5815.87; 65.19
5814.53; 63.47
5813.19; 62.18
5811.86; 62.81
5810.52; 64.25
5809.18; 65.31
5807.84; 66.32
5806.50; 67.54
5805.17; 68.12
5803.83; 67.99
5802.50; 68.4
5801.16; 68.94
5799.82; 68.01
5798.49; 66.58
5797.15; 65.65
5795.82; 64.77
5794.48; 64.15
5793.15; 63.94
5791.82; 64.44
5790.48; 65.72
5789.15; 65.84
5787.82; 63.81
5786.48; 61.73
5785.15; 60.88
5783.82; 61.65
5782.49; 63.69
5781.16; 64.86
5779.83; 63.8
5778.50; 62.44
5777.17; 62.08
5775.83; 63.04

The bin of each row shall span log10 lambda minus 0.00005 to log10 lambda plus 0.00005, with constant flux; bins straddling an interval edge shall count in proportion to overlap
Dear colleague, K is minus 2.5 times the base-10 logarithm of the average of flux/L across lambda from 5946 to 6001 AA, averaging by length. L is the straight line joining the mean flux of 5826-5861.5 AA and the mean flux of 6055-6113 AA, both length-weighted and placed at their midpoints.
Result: 0.02 mag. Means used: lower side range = 65.8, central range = 64.8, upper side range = 65.7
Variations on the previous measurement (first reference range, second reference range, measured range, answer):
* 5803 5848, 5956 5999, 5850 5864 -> 0.03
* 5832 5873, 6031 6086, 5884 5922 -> 0.12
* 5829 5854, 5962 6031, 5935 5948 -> 0.04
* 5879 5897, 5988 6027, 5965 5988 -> -0.05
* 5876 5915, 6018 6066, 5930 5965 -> -0.05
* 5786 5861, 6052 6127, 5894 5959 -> 0.07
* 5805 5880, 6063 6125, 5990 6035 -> 0.01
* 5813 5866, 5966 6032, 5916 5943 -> 0.03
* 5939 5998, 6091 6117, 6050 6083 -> -0.05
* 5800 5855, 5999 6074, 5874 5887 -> 0.08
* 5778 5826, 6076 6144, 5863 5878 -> 0.02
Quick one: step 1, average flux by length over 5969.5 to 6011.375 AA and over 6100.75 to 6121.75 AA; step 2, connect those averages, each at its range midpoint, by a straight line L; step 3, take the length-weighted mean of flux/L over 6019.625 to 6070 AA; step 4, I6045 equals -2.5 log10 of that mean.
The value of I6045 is -0.04 mag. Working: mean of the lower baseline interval 64.3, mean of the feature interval 66.2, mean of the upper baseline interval 63.6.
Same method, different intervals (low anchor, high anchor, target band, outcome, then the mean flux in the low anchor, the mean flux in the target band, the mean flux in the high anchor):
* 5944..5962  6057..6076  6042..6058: 0.040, 64.4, 65.1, 68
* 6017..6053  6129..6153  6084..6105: 0.028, 65.4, 63.8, 65.5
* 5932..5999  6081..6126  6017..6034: -0.022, 64.3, 65.5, 63.9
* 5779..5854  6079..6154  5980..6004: 0.015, 65.9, 64.2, 64.5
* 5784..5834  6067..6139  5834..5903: 0.077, 66.4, 61.6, 65.1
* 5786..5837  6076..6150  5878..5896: 0.172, 66.6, 56.4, 64.8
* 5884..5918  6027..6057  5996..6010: -0.020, 57.4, 64.6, 65.8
